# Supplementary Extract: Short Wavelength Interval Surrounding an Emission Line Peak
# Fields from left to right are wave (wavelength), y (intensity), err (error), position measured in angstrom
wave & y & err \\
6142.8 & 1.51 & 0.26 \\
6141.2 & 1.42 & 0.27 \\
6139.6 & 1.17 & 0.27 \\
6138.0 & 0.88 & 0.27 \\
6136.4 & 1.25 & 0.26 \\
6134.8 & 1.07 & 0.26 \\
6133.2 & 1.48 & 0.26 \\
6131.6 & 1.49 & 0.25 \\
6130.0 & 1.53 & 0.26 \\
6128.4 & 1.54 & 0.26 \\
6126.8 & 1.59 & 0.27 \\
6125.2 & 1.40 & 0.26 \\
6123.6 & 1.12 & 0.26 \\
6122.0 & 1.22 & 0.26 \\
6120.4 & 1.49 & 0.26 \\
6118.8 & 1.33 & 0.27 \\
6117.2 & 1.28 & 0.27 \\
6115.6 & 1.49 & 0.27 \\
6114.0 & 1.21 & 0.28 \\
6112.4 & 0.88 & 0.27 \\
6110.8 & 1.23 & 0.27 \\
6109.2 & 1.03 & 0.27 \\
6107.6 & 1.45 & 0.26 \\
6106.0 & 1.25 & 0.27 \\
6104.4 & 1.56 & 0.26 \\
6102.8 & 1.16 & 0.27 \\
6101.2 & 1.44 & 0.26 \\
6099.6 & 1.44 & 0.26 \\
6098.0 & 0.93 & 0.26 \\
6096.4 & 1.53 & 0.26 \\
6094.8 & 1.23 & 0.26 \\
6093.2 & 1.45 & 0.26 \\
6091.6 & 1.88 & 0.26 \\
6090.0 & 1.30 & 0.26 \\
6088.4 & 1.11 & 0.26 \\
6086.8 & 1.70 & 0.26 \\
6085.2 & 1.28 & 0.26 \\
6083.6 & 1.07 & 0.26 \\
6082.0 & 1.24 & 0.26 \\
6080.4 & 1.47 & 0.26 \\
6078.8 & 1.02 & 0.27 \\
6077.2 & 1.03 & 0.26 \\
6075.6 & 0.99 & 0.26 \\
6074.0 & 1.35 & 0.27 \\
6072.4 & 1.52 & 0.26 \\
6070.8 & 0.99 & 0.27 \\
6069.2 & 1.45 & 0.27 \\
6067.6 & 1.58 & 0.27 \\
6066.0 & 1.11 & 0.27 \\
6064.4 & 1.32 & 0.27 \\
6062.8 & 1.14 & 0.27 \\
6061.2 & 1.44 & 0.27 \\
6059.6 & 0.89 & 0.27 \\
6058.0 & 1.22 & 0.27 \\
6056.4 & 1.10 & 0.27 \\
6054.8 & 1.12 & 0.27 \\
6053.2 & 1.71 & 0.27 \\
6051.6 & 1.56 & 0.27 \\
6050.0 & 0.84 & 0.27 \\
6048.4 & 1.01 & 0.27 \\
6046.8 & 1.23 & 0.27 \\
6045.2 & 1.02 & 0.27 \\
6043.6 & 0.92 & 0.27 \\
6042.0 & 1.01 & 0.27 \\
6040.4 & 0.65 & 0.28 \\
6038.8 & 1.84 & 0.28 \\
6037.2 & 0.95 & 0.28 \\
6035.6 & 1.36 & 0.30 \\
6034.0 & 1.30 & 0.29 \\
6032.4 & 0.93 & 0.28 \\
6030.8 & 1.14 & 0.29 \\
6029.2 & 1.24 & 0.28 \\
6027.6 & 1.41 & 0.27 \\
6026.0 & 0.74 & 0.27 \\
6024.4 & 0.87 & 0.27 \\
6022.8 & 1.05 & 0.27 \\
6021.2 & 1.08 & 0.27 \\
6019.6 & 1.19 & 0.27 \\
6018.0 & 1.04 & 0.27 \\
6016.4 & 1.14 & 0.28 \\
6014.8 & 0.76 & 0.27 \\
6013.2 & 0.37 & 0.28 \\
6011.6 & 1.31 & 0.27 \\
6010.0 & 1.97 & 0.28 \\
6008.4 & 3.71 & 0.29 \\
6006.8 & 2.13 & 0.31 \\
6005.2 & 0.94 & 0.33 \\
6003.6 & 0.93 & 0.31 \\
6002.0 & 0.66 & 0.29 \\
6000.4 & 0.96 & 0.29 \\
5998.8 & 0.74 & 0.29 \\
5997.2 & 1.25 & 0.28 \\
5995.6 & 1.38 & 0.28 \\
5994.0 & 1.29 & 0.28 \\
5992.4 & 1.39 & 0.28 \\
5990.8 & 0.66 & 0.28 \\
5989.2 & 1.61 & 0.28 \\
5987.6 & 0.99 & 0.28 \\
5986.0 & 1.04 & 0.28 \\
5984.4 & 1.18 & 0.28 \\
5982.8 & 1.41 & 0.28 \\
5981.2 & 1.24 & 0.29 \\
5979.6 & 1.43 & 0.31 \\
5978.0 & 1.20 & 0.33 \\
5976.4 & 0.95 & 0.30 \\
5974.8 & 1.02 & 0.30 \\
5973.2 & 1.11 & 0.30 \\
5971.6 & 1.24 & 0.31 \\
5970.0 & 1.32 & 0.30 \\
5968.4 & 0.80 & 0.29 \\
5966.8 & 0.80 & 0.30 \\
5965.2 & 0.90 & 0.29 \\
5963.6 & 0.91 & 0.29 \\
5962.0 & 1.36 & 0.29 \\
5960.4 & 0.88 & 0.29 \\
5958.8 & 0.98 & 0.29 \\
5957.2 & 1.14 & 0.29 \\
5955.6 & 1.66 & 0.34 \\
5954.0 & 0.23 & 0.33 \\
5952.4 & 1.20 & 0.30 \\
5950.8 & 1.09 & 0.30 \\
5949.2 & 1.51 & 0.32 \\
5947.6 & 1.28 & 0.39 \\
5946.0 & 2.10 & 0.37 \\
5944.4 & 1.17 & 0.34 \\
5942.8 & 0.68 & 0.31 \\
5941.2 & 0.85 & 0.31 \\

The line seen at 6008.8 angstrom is Hgamma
